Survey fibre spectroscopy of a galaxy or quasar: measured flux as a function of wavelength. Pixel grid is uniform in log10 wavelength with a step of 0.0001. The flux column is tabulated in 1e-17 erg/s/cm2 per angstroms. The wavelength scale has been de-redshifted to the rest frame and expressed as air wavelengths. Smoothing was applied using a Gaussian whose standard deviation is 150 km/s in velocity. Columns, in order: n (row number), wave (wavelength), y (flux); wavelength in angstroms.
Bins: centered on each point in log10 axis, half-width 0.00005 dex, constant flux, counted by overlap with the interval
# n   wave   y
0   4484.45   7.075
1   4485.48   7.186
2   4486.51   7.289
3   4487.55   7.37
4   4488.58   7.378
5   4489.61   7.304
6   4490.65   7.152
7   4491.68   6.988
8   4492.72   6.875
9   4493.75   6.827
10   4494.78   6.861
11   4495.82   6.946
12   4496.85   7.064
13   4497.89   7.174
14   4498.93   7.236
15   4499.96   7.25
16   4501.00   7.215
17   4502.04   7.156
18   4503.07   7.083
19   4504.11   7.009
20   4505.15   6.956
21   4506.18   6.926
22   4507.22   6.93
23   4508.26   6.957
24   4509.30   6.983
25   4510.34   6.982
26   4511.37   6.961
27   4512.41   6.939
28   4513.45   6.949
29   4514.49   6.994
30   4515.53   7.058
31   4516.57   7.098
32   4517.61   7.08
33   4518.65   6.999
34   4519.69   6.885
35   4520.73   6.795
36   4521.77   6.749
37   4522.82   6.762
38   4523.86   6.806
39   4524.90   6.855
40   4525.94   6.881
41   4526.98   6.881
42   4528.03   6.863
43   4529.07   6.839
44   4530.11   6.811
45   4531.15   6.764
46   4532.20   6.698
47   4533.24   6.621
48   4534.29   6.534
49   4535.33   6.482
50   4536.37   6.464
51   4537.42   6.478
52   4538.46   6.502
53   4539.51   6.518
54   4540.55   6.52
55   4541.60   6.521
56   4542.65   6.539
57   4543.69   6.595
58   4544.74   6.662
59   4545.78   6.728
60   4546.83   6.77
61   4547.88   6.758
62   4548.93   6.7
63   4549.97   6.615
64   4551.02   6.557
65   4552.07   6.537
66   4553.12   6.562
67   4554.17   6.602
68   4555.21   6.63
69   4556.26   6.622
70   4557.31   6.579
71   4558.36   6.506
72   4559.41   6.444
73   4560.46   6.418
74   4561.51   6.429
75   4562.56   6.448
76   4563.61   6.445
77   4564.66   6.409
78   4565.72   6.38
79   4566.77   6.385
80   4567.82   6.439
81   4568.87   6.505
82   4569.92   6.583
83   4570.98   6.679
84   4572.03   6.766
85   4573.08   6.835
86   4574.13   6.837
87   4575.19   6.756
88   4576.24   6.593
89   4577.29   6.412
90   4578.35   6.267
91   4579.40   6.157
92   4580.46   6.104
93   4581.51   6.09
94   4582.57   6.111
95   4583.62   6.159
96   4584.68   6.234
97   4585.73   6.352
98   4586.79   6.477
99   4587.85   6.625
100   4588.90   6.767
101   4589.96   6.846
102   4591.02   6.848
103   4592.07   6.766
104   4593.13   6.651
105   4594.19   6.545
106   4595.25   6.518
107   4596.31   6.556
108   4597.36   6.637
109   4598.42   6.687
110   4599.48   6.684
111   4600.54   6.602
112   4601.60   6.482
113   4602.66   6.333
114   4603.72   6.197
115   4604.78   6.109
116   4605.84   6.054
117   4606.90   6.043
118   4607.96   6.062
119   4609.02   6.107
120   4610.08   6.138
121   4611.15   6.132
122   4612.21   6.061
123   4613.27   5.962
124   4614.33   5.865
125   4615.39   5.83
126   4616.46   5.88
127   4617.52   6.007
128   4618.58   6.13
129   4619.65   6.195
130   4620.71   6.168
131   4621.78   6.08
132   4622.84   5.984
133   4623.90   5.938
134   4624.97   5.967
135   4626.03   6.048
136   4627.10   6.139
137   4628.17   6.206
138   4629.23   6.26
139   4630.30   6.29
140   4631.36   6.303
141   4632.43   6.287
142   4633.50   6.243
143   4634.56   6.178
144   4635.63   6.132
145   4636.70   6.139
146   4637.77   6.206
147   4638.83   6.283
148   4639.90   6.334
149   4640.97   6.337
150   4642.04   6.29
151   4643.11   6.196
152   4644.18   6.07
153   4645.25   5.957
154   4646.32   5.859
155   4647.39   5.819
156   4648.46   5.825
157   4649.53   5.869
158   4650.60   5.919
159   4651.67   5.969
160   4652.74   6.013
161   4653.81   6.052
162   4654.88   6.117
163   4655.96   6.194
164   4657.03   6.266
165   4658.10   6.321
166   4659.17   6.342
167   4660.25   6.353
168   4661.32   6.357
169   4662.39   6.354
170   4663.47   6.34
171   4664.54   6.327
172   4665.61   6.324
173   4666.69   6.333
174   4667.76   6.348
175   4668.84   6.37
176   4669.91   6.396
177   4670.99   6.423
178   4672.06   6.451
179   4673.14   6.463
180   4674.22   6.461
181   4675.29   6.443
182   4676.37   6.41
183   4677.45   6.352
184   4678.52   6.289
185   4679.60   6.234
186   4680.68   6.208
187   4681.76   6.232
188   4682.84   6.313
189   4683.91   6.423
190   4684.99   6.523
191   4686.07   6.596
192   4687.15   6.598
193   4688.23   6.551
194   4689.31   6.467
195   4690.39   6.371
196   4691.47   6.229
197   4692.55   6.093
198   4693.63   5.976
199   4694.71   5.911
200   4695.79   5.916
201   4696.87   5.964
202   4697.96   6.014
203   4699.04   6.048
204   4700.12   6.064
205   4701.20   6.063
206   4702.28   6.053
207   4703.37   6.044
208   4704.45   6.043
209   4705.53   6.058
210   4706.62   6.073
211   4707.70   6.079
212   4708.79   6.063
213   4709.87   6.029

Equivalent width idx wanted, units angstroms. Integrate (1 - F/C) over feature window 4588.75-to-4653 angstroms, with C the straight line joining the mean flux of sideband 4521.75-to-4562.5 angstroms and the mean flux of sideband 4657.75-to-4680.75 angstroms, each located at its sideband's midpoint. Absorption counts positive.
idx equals 2.5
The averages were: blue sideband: 6.63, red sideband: 6.36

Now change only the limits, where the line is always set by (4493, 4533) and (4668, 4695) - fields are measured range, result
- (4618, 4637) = 1.15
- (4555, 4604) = 1.52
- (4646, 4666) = 0.95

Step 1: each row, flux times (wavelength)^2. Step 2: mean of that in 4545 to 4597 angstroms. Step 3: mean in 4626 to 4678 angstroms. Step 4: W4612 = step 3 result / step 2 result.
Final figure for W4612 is 1.0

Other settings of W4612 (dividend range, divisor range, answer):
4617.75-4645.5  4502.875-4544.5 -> 0.95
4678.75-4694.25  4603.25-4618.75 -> 1.08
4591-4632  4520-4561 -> 0.97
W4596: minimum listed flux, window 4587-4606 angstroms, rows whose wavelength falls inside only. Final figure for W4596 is 6.054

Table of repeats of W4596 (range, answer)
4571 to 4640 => 5.83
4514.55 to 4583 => 6.09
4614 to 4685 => 5.819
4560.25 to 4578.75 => 6.267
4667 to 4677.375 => 6.348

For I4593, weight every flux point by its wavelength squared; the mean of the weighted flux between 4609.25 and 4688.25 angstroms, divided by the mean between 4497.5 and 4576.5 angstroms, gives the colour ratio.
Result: 0.97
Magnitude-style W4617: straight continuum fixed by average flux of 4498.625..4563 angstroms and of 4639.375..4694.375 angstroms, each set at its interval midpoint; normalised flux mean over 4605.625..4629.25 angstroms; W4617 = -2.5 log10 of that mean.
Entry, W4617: 0.07 mag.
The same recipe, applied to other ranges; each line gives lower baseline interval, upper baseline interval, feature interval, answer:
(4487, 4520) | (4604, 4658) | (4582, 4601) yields -0.03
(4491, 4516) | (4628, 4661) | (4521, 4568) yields 0.03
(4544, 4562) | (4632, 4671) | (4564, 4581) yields 0.00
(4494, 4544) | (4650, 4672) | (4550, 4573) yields 0.02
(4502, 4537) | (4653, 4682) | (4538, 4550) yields 0.03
